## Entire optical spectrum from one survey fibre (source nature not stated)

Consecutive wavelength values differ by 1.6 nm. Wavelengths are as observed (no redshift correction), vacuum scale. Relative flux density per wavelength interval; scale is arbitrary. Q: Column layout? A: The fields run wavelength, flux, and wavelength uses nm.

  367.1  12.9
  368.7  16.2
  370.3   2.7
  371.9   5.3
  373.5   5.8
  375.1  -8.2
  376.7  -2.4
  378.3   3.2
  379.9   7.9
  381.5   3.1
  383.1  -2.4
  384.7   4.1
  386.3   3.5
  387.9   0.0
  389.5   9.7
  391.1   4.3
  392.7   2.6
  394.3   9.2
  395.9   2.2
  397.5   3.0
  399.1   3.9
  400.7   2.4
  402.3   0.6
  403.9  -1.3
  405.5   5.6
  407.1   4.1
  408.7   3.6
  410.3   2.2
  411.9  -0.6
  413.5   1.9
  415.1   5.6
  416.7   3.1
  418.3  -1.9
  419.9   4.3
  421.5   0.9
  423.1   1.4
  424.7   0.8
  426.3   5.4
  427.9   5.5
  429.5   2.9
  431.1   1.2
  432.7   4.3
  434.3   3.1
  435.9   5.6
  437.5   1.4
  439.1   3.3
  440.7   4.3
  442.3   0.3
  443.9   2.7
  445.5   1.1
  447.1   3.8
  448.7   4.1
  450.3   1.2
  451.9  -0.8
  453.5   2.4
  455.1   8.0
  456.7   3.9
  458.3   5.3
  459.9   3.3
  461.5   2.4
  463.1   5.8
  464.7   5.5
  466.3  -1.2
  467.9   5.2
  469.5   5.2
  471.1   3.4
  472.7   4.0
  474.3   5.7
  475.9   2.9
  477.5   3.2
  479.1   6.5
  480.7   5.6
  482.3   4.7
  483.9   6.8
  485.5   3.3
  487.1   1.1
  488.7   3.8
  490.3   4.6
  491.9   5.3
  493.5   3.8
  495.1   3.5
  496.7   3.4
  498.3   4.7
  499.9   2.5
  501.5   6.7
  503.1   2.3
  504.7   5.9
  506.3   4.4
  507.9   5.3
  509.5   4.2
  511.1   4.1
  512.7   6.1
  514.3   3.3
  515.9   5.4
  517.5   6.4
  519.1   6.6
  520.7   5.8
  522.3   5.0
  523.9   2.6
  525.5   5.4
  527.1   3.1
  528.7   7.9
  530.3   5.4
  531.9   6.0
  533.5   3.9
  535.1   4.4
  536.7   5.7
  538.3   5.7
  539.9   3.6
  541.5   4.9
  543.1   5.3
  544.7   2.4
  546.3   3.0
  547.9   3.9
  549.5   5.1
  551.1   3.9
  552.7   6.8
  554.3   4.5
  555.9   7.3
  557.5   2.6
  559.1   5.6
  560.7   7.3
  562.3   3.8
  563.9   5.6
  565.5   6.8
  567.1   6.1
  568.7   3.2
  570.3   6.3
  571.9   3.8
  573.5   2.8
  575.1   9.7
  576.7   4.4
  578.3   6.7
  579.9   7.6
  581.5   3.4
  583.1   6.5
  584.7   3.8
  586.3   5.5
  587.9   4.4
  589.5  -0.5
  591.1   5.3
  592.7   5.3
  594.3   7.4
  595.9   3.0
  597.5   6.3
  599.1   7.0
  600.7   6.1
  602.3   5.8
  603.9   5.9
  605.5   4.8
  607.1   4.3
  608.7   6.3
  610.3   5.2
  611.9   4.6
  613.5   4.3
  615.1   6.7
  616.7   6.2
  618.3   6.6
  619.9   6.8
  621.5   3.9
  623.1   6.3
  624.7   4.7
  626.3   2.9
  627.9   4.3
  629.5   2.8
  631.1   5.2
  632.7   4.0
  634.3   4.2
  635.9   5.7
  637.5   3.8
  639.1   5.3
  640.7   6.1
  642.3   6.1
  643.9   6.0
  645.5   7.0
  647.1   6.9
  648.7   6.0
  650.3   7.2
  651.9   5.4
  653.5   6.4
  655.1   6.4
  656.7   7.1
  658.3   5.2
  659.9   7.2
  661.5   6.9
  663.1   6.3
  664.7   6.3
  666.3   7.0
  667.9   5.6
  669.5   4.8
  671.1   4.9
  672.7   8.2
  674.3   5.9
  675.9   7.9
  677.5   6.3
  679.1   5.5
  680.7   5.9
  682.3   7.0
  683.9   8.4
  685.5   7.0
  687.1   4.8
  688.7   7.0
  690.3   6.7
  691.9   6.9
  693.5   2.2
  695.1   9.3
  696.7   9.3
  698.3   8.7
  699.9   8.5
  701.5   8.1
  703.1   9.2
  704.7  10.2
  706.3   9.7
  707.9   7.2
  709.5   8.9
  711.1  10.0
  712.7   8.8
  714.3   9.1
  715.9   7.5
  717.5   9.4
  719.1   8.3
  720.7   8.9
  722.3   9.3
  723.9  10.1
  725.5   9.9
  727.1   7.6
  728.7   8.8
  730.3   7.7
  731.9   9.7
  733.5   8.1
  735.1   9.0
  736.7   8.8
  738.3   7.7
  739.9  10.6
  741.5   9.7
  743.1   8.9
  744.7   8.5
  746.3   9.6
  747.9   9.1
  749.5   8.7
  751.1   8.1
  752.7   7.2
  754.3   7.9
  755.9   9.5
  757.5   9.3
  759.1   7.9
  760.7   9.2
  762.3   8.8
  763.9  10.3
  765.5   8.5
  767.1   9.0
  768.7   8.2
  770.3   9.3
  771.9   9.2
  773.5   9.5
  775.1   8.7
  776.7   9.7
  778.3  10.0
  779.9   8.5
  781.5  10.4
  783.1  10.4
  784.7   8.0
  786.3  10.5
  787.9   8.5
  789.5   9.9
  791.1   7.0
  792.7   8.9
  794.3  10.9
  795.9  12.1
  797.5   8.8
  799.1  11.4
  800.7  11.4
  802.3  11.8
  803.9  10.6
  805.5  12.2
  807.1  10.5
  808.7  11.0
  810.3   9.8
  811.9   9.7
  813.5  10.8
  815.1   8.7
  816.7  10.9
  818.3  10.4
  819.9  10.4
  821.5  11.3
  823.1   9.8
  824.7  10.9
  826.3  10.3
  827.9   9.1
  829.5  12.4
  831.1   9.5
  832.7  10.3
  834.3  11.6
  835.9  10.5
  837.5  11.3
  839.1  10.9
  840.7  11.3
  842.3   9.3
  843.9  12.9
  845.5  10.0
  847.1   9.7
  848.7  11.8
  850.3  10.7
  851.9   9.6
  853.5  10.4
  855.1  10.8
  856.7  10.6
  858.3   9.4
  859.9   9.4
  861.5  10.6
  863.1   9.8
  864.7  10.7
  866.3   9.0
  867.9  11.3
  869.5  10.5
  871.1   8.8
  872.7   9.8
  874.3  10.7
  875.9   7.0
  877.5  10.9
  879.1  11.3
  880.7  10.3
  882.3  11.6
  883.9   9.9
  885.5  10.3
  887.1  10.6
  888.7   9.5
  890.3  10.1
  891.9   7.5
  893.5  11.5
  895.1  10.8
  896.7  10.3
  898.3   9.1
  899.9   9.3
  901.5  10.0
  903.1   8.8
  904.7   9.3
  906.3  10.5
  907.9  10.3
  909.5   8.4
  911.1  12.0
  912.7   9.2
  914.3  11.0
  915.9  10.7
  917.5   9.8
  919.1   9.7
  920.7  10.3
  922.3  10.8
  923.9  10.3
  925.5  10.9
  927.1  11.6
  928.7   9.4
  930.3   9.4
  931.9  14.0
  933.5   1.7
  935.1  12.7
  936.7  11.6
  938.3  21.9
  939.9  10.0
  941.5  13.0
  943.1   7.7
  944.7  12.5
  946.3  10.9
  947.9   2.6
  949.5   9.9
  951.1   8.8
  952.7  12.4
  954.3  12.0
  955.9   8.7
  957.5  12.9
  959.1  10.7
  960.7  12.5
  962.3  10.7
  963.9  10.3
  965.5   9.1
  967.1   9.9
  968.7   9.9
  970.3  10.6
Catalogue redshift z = 0.746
